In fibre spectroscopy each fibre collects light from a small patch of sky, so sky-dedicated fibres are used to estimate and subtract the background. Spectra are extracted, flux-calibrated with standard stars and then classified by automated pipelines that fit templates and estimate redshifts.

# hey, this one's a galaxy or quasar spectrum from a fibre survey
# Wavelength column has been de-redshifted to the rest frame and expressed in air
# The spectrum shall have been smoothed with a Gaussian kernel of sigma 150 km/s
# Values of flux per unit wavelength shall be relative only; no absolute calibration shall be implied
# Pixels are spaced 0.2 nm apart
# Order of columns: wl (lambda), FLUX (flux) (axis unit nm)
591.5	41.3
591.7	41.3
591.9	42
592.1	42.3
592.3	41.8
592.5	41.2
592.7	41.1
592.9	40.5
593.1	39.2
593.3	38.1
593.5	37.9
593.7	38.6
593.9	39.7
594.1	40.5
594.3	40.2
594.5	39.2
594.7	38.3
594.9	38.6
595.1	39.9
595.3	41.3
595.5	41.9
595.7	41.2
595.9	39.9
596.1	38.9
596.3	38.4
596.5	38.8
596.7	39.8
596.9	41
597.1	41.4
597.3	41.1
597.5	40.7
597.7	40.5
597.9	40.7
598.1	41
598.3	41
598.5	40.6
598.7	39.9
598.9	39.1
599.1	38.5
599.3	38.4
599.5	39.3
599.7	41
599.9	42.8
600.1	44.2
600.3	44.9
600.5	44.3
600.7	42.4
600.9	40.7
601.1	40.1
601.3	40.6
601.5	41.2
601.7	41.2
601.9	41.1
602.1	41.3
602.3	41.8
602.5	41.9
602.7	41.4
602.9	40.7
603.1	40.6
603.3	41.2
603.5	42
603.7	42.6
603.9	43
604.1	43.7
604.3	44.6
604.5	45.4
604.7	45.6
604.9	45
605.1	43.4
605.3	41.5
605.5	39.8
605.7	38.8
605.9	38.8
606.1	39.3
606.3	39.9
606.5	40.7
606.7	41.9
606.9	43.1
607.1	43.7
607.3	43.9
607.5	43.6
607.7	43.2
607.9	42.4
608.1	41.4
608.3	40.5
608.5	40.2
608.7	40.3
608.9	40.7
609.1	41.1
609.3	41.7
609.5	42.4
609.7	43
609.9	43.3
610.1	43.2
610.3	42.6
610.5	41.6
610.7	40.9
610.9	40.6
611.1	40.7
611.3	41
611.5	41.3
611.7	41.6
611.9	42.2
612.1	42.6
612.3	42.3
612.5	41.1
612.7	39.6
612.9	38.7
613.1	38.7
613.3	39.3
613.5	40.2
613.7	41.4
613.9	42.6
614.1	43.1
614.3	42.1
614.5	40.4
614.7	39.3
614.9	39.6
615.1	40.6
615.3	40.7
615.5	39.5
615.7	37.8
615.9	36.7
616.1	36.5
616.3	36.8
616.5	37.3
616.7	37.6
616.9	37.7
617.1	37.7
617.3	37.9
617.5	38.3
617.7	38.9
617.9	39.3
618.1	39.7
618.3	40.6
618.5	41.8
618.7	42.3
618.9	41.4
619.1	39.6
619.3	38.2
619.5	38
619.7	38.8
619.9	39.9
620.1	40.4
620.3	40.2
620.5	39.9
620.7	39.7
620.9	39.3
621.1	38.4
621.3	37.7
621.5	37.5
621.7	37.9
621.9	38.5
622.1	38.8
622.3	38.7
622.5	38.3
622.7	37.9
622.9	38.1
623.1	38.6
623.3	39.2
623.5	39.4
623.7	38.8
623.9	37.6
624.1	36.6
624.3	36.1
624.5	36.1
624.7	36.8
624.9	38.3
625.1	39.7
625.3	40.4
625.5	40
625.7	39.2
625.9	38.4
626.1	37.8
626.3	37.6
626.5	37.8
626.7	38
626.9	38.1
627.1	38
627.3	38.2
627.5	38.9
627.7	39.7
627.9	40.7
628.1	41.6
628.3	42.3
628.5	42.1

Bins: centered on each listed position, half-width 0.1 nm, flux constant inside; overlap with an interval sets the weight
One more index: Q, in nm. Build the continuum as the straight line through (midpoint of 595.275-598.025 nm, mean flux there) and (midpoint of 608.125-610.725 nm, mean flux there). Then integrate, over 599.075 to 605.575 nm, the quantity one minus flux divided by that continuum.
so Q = -0.17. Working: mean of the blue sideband 40.4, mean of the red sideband 41.7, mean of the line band 42.1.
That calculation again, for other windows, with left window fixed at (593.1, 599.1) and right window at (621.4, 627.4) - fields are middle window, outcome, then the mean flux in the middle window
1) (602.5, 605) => -0.222 nm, 42.9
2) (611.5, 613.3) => -0.086 nm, 40.8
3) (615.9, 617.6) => 0.055 nm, 37.4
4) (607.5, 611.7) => -0.275 nm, 41.7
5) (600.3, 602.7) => -0.125 nm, 41.6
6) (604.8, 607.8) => -0.189 nm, 41.8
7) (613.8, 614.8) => -0.069 nm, 41.5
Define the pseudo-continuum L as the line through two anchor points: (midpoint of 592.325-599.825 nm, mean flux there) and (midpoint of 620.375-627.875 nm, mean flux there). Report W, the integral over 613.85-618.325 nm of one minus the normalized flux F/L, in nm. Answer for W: -0.03 nm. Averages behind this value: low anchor 40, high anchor 38.4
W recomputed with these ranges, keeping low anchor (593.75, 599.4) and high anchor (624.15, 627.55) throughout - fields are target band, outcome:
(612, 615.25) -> -0.15 nm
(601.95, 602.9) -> -0.04 nm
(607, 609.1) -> -0.14 nm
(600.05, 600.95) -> -0.08 nm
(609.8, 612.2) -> -0.17 nm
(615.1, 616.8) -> 0.03 nm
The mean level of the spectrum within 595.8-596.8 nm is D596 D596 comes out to 39.2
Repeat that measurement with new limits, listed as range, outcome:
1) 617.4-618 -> 38.8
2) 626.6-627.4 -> 38.1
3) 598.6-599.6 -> 39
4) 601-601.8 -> 40.8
